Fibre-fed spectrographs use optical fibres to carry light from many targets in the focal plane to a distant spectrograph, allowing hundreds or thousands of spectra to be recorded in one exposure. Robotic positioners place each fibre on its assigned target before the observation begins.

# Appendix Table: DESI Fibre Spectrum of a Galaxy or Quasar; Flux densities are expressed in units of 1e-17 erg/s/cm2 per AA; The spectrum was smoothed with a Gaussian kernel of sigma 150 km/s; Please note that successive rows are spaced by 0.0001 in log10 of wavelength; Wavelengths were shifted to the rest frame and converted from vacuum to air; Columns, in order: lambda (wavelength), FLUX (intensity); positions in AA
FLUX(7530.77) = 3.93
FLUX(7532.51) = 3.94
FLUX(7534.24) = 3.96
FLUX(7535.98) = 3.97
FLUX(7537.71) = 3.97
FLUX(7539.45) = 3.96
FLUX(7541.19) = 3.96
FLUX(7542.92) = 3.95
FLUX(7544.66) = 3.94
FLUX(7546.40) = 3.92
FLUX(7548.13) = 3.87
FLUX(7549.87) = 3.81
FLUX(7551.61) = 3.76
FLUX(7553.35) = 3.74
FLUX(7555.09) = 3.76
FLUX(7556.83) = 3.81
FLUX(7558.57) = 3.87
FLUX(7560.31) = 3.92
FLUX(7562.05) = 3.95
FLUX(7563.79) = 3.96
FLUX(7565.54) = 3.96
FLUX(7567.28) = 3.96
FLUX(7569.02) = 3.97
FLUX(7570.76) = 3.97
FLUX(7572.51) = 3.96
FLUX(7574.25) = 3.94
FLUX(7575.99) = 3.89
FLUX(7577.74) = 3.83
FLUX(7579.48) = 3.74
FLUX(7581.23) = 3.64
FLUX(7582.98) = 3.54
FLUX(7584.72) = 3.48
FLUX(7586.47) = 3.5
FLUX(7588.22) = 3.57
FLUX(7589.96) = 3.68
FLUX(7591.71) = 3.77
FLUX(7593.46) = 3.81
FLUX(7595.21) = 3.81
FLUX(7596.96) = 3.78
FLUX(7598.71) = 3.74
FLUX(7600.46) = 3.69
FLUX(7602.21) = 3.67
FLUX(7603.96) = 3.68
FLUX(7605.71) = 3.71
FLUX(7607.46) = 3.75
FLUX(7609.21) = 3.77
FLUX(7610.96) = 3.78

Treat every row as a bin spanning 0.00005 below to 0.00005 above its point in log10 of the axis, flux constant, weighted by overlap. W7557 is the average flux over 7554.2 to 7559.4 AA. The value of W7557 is 3.81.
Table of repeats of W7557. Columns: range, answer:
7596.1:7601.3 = 3.74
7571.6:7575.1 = 3.95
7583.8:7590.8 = 3.56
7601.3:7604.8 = 3.68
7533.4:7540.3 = 3.96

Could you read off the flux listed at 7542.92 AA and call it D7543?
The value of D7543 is 3.95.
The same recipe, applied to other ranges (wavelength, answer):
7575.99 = 3.89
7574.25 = 3.94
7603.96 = 3.68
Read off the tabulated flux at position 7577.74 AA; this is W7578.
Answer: 3.83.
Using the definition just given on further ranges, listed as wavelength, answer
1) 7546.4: 3.92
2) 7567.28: 3.96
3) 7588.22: 3.57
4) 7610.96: 3.78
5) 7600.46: 3.69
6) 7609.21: 3.77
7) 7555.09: 3.76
